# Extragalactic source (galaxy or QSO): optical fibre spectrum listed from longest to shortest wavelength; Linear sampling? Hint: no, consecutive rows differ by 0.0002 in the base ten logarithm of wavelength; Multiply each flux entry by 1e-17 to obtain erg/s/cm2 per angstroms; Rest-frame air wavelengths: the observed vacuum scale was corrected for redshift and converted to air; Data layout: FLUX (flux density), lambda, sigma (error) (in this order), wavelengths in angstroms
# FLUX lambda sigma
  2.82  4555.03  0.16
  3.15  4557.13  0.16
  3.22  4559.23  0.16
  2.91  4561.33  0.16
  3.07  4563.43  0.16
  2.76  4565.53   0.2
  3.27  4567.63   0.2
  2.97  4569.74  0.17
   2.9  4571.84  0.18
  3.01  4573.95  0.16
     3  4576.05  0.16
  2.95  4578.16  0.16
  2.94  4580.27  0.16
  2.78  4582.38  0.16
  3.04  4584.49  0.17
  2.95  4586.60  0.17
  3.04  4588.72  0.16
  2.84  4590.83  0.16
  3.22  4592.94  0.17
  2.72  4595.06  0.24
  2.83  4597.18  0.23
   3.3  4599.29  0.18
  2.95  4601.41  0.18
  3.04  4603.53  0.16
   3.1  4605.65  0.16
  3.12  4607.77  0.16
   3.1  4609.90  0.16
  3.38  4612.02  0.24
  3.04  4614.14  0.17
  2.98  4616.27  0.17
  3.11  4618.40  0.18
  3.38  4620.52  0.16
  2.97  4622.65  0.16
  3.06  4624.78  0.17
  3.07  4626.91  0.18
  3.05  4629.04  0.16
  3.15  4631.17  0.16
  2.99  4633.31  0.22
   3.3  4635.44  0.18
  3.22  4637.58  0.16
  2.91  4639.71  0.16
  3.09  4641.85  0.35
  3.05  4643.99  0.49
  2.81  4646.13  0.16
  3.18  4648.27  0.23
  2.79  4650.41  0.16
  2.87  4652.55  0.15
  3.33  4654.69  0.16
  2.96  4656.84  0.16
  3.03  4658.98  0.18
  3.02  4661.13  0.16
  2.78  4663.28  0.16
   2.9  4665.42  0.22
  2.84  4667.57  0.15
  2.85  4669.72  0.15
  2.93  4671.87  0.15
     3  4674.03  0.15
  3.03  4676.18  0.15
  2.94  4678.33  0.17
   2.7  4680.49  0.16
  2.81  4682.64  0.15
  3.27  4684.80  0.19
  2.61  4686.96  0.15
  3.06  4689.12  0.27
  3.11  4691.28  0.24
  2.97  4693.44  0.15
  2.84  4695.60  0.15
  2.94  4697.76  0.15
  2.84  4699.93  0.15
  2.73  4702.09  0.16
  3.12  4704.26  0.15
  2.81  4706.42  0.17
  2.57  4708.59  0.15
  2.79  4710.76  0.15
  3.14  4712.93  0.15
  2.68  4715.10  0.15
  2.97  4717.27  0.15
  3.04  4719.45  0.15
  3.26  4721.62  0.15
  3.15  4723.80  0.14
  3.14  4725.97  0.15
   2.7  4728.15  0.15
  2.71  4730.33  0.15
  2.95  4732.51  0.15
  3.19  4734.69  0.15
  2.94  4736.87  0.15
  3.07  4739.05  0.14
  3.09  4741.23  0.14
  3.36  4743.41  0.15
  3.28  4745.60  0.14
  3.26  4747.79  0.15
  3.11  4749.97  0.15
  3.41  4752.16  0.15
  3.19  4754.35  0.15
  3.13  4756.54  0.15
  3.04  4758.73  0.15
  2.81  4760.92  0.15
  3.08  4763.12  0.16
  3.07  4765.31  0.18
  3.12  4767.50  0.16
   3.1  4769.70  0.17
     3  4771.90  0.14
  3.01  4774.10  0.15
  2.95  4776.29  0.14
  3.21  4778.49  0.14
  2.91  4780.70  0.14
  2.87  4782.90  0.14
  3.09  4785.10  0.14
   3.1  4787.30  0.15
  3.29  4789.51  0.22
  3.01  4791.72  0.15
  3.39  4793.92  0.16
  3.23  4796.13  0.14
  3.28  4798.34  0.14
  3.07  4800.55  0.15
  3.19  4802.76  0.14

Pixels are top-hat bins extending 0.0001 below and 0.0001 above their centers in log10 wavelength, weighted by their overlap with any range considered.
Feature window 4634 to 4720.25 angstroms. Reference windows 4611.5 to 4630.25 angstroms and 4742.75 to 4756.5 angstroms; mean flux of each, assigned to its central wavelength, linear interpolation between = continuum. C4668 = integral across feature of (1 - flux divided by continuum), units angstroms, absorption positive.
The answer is 6.15 angstroms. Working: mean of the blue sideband 3.11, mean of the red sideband 3.25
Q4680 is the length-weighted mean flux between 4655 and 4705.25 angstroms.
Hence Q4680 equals 2.93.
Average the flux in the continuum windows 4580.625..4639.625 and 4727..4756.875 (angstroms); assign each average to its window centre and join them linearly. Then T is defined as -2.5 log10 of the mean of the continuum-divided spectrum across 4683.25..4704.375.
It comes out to 0.05 mag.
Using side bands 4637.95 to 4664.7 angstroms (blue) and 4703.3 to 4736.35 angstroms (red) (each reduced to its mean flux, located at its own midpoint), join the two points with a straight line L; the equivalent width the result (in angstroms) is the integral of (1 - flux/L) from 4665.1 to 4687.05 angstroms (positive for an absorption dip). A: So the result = 0.5 angstroms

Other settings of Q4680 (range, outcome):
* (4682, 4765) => 3.01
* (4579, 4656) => 3.05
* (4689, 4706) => 2.94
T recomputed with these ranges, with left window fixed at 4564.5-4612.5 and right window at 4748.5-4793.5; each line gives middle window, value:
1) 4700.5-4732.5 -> 0.052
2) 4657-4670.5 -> 0.046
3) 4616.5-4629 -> -0.030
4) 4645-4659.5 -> 0.013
